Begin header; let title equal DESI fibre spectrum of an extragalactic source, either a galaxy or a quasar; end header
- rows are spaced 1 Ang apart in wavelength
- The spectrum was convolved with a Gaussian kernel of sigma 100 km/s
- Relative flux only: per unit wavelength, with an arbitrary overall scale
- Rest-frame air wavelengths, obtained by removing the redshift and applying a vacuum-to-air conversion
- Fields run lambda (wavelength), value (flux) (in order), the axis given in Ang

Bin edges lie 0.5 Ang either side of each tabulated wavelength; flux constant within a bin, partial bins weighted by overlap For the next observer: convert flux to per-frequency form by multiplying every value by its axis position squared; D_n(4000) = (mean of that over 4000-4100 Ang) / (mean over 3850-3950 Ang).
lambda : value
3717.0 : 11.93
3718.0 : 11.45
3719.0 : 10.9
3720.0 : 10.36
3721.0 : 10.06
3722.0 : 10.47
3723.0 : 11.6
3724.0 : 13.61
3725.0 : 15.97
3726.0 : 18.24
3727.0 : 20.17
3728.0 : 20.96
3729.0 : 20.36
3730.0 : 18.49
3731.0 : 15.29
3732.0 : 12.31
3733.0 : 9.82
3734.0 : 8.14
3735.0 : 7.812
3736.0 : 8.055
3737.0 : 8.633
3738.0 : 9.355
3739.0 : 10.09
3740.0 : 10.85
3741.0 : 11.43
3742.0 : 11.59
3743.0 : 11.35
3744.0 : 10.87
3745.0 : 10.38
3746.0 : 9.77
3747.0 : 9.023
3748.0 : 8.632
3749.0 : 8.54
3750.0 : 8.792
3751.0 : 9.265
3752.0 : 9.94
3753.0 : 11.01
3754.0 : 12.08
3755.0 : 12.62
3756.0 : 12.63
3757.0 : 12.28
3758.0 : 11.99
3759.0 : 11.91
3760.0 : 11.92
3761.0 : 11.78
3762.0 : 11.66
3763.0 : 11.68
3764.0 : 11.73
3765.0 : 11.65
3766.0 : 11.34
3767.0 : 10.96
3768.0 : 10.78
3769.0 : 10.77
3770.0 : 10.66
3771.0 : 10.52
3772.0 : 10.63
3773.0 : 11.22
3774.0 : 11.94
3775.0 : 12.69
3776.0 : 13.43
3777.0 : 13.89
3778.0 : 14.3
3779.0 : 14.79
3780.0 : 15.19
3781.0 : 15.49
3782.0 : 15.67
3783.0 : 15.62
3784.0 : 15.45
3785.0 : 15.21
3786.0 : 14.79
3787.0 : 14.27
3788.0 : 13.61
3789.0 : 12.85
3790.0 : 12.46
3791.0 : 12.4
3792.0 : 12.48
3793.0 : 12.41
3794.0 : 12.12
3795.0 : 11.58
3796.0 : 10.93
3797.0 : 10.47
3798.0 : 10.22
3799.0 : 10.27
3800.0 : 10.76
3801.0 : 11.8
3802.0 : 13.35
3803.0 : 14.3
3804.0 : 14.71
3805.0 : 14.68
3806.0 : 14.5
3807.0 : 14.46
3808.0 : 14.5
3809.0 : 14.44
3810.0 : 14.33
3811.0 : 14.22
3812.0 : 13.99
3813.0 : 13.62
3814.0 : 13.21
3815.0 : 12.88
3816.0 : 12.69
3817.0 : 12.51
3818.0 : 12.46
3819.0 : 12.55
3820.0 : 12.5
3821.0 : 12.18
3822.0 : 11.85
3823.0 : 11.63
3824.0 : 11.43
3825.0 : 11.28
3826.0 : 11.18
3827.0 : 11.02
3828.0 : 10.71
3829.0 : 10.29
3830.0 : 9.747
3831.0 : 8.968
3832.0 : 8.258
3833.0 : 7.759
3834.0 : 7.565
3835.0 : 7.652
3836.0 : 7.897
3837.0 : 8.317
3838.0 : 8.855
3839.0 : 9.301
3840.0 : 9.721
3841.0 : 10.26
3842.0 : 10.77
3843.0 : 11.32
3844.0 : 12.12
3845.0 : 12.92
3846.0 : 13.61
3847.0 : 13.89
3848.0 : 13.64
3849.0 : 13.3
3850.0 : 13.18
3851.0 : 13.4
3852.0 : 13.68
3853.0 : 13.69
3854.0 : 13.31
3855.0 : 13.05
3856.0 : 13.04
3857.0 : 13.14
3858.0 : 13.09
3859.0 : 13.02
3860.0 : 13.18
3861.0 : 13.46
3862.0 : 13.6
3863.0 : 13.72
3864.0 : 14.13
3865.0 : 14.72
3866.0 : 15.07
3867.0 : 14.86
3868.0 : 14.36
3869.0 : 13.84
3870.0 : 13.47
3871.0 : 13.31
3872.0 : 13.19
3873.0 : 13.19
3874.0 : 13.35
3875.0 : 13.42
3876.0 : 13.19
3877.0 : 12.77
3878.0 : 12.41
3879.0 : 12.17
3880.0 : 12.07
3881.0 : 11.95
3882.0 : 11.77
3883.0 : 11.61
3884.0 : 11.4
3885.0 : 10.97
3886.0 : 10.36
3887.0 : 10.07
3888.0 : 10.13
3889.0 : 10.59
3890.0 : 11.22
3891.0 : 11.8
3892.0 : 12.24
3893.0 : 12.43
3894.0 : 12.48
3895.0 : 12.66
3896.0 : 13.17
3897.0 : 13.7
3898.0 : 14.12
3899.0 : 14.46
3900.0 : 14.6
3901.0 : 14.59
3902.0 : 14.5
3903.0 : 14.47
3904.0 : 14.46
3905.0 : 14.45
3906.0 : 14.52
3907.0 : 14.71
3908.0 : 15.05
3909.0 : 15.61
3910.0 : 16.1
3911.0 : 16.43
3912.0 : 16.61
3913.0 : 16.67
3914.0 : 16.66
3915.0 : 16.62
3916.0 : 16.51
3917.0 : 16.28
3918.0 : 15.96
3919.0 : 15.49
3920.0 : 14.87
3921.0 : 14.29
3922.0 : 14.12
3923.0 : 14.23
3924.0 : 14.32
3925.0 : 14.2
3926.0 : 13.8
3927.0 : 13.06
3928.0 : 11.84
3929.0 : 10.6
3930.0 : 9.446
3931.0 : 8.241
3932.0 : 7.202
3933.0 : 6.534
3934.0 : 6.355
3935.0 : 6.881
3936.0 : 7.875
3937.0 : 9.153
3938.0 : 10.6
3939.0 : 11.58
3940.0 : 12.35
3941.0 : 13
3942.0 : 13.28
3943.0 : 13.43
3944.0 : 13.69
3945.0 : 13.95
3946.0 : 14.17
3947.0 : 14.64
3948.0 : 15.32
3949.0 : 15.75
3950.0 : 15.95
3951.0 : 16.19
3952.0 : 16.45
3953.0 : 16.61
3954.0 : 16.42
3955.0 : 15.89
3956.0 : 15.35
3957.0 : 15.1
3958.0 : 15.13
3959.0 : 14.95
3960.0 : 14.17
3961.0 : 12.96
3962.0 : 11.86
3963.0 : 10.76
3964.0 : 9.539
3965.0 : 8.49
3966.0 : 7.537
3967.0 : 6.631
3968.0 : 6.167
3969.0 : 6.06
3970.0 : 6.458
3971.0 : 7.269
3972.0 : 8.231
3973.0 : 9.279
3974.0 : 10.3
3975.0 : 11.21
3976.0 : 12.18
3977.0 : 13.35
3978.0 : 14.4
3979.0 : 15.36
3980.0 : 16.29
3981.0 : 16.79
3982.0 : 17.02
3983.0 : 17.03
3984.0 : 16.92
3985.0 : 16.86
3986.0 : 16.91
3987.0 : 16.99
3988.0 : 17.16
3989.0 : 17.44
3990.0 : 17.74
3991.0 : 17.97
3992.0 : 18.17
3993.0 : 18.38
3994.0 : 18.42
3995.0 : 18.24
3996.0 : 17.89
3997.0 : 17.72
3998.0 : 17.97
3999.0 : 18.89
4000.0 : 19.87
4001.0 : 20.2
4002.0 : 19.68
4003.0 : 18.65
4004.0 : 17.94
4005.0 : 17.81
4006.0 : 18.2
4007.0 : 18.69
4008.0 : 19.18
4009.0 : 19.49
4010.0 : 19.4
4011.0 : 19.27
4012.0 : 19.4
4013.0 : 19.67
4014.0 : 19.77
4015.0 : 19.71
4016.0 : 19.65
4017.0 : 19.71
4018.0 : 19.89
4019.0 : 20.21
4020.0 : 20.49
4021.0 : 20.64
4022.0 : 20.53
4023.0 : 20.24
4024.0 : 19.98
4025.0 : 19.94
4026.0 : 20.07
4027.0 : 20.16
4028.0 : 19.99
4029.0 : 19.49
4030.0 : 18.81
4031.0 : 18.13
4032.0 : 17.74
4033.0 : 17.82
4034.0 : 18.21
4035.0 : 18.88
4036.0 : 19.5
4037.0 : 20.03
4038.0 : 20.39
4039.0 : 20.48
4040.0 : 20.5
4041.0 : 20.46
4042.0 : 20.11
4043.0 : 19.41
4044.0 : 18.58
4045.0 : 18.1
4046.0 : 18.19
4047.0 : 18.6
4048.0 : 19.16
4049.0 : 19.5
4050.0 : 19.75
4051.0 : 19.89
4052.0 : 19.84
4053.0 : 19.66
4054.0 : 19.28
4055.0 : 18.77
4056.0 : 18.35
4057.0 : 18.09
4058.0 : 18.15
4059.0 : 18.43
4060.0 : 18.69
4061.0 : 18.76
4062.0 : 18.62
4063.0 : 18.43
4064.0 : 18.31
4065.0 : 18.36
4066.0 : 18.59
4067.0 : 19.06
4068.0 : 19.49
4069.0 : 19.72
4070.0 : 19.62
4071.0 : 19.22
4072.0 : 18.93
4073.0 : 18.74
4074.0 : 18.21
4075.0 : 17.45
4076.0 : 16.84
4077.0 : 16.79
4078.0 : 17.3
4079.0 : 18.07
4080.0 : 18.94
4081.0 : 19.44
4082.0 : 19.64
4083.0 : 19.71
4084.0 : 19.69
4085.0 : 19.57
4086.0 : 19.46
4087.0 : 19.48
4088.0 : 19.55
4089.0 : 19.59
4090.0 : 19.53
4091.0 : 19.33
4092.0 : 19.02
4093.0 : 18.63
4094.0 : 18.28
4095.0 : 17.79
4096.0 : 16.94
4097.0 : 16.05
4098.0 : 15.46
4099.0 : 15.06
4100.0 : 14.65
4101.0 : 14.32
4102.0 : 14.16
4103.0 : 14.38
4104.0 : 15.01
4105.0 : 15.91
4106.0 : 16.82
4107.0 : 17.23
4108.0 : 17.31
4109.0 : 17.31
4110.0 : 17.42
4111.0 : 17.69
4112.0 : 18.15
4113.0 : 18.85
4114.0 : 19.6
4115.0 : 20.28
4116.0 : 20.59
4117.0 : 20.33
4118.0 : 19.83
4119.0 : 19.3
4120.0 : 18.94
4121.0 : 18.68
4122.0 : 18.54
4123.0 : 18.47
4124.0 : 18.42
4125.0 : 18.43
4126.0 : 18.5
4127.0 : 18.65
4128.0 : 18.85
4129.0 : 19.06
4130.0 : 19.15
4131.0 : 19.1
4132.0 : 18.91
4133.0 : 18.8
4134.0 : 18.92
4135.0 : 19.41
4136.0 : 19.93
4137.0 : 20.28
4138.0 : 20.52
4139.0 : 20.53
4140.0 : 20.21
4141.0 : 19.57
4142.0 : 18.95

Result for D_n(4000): 1.6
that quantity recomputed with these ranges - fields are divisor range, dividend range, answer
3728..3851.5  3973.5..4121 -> 1.76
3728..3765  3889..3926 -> 1.40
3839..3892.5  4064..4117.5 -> 1.60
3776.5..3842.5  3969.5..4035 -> 1.59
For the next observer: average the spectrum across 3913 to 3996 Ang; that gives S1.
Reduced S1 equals 13.4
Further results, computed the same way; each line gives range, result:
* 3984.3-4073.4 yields 19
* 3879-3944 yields 12.8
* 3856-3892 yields 12.7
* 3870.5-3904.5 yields 12.6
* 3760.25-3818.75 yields 12.9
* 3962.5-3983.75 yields 11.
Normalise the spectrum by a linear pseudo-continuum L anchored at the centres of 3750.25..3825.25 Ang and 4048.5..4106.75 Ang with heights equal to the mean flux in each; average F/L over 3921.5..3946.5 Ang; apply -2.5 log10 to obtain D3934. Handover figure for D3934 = 0.33 mag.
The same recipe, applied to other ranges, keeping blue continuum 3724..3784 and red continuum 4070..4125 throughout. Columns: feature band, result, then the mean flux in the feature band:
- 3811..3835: 0.18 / 11.3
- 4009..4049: -0.16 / 19.5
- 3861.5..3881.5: 0.06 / 13.4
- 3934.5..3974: 0.29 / 12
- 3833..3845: 0.39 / 9.51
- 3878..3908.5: 0.15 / 12.8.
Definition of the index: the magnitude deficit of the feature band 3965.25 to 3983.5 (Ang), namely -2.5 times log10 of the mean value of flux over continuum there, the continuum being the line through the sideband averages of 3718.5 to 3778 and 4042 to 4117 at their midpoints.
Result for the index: 0.41 mag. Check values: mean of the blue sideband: 11.8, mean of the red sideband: 18.3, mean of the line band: 11.2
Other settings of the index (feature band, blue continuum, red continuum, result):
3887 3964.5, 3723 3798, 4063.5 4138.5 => 0.14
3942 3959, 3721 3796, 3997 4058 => 0.14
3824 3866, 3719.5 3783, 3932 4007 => 0.12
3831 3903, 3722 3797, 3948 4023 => 0.14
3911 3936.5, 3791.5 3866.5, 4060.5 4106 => 0.12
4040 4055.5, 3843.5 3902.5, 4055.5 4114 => -0.13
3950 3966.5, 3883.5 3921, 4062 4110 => 0.11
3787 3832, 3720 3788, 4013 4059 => 0.11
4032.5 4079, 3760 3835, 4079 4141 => -0.09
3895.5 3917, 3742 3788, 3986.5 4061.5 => 0.05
